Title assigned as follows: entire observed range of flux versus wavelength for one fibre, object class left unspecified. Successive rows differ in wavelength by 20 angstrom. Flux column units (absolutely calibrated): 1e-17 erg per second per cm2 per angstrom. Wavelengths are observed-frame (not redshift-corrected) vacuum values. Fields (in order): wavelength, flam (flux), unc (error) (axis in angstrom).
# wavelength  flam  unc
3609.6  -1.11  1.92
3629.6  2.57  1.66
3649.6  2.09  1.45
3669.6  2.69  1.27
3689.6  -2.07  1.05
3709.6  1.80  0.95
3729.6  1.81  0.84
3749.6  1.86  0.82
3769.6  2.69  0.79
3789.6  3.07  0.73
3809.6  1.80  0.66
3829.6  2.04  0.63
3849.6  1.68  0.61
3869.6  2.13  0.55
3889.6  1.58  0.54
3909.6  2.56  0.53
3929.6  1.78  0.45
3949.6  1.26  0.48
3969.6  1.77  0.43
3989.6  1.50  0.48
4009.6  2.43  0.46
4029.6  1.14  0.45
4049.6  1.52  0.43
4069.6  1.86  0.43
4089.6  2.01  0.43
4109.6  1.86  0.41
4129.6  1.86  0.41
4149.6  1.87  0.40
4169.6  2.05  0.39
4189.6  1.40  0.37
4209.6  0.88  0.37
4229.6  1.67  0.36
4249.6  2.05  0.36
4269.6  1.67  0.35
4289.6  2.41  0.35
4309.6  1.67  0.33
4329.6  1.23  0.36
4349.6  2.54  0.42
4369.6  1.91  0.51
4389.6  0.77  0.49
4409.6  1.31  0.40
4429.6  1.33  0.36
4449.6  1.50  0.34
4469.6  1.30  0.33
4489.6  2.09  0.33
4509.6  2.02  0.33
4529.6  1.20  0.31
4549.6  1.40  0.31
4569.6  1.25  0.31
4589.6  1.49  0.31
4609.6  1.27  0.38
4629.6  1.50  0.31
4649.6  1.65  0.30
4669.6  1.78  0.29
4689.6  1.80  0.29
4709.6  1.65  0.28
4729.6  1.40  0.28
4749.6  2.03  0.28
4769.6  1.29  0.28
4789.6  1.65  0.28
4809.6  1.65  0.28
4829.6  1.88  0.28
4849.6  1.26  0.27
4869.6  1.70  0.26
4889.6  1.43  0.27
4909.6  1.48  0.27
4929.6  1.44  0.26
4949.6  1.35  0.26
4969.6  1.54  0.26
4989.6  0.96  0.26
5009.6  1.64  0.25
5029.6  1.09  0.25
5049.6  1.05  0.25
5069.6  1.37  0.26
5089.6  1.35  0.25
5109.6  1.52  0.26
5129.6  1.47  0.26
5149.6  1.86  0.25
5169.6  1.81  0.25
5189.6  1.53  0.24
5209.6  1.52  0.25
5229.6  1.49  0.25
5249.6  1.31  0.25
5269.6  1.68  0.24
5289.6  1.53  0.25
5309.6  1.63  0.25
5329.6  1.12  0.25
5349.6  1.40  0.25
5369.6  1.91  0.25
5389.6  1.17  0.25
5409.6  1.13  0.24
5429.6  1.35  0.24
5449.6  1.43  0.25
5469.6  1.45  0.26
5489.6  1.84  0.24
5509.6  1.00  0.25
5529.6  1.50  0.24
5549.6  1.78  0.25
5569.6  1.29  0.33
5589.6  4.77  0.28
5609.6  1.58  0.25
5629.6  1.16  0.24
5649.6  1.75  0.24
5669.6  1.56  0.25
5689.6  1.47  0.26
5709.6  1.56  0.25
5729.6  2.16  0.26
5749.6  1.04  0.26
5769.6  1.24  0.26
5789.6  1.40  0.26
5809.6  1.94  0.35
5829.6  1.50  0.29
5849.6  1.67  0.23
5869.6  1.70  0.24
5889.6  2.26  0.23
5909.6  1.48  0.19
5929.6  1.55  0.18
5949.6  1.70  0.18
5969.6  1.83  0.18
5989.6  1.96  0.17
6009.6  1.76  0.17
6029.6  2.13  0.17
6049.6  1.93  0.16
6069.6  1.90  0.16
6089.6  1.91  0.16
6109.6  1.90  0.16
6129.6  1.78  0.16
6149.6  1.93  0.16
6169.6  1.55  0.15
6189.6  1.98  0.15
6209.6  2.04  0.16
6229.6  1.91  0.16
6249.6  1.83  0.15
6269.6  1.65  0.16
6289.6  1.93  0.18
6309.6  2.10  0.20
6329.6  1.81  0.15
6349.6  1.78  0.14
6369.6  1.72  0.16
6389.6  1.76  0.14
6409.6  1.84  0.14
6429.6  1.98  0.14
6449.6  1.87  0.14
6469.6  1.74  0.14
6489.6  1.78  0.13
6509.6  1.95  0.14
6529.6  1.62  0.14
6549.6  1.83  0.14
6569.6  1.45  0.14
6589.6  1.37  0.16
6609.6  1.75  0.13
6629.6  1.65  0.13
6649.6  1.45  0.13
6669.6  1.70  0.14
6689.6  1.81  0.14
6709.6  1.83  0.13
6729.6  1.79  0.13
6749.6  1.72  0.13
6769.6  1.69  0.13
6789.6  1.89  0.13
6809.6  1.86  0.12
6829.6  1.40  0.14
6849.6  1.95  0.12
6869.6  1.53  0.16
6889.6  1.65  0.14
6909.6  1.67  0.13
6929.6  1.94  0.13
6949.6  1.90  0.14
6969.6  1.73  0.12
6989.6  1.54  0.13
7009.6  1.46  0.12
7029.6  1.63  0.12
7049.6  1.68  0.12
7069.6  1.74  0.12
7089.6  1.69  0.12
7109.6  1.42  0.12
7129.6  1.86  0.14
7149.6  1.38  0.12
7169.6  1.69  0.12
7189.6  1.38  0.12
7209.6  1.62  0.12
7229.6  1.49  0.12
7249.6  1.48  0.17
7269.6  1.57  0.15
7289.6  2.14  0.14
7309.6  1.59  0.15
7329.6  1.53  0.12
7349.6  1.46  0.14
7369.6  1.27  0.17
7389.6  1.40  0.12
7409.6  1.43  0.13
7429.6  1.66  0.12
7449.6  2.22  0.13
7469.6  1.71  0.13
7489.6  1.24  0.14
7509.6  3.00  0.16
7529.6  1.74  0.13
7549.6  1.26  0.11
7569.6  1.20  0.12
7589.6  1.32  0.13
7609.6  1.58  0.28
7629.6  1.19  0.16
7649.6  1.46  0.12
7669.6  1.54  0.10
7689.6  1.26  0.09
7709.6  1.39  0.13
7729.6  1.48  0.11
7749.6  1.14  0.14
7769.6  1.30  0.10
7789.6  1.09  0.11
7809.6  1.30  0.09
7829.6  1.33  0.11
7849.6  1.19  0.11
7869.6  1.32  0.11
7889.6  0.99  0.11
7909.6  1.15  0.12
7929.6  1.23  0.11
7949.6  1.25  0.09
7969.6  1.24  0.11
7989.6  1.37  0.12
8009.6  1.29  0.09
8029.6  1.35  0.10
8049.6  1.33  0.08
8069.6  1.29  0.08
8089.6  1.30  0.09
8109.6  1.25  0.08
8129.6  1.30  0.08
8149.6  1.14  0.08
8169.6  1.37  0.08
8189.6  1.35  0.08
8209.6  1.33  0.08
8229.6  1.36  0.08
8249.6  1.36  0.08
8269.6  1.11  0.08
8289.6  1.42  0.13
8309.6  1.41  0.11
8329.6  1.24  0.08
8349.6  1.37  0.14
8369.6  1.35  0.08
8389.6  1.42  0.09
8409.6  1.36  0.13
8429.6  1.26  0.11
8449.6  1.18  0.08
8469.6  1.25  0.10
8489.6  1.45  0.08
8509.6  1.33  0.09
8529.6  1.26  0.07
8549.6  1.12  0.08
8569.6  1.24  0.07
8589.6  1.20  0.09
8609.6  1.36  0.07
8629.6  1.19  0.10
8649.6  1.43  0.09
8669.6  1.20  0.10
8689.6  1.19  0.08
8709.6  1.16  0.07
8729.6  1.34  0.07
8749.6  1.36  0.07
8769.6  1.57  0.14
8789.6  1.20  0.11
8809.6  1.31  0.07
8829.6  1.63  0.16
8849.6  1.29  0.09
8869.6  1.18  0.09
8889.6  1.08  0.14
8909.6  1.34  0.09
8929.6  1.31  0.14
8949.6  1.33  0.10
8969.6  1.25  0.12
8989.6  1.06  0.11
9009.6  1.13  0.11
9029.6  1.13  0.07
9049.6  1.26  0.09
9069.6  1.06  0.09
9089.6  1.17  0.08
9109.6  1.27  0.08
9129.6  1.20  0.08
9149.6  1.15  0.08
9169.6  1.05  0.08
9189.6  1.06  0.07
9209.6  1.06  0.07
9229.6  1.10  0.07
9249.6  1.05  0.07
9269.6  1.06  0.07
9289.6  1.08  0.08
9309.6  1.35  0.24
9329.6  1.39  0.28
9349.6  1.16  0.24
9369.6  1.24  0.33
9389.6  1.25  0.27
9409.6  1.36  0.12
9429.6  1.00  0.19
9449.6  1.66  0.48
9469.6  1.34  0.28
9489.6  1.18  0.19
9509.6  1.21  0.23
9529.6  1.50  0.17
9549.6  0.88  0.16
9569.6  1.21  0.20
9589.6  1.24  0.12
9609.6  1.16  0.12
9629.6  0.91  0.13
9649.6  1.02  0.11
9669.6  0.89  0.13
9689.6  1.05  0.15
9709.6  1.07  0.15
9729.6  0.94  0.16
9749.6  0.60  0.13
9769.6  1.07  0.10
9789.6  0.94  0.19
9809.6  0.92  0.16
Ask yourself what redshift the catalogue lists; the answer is 0.501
